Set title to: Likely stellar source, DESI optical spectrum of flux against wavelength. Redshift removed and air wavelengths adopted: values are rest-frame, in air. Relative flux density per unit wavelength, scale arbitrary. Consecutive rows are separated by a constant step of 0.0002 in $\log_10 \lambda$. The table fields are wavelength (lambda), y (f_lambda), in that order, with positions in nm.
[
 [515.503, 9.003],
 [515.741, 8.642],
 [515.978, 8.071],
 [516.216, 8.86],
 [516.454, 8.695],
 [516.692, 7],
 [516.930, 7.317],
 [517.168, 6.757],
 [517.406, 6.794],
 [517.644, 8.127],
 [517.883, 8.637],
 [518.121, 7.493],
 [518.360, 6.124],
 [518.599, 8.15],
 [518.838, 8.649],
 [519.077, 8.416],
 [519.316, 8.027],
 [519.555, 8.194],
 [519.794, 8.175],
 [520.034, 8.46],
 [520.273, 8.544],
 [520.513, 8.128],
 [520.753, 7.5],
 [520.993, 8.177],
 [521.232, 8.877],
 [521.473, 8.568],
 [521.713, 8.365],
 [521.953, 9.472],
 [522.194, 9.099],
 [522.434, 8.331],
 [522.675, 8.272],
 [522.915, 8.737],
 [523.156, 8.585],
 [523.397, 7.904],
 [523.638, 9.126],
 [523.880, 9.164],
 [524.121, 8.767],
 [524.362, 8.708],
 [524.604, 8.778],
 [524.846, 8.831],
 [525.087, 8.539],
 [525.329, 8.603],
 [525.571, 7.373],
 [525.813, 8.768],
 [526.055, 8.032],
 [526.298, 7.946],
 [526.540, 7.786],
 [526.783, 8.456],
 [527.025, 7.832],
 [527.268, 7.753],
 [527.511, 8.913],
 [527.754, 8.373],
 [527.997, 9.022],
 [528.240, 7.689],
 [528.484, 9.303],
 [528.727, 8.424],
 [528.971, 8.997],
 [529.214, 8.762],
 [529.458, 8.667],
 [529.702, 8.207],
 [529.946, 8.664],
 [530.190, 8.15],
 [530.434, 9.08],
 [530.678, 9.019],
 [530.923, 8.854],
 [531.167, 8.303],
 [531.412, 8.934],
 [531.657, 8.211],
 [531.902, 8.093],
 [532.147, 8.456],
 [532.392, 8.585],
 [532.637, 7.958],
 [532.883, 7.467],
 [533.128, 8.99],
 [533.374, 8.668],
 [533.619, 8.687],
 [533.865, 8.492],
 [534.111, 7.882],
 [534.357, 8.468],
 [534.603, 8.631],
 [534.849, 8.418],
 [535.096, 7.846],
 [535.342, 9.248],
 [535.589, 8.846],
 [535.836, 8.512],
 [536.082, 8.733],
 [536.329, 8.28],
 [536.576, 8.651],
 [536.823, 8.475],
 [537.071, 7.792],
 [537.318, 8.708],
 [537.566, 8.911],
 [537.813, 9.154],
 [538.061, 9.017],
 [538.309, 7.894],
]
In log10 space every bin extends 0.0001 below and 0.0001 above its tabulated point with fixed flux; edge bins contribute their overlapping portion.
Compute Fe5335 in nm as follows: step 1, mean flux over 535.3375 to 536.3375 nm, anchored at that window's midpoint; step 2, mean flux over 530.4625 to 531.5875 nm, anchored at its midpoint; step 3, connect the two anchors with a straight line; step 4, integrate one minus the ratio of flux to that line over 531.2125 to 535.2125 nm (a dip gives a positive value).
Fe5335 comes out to 0.18 nm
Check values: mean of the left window 8.77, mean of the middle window 8.36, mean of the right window 8.71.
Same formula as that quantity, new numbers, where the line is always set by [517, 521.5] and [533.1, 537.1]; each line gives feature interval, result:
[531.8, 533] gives 0.04 nm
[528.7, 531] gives -0.10 nm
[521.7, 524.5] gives -0.22 nm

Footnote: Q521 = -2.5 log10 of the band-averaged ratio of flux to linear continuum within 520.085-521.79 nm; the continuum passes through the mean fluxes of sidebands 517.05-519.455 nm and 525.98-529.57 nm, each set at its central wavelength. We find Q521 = -0.05 mag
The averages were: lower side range 7.72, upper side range 8.4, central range 8.31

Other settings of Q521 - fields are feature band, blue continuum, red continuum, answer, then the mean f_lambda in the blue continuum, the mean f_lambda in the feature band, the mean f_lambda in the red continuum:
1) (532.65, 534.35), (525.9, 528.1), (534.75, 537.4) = 0.01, 8.24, 8.34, 8.5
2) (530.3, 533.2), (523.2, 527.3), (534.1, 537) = 0.00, 8.39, 8.49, 8.51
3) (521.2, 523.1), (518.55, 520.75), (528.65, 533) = -0.05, 8.27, 8.7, 8.49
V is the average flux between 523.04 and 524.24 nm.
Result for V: 8.71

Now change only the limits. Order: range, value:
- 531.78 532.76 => 8.27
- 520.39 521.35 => 8.17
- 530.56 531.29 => 8.72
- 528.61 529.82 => 8.61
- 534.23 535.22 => 8.34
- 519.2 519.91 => 8.14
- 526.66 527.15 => 8.14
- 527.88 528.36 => 8.35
